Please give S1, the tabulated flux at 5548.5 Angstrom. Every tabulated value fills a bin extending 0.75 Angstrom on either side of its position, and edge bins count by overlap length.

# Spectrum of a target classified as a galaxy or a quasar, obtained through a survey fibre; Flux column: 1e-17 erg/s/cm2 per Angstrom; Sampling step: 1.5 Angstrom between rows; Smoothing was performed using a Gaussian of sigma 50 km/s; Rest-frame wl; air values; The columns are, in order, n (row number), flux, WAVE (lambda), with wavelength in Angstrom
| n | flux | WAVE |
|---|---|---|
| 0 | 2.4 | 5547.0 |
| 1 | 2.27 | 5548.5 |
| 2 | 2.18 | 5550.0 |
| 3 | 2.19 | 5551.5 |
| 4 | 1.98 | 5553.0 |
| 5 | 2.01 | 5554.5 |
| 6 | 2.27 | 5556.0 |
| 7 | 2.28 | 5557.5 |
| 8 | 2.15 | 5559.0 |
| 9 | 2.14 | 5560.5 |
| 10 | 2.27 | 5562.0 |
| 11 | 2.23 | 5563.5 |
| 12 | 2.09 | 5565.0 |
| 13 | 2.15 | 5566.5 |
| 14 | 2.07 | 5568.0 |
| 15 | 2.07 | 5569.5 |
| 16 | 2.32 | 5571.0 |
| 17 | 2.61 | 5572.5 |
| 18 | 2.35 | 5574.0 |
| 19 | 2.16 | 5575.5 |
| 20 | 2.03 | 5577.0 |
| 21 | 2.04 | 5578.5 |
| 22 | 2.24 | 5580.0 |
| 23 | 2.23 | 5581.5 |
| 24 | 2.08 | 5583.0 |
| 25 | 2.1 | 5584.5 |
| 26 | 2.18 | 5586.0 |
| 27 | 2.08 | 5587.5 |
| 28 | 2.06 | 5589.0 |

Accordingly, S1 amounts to 2.27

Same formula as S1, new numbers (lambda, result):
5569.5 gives 2.07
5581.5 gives 2.23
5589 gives 2.06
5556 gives 2.27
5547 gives 2.4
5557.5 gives 2.28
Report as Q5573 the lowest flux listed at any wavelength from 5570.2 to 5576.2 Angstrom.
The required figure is 2.16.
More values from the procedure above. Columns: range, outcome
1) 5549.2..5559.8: 1.98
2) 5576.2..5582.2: 2.03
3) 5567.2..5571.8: 2.07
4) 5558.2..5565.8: 2.09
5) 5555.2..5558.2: 2.27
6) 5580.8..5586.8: 2.08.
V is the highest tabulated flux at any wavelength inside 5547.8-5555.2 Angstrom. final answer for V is 2.27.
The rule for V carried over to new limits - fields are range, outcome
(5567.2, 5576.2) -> 2.61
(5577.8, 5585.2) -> 2.24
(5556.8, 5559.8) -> 2.28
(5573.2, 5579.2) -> 2.35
